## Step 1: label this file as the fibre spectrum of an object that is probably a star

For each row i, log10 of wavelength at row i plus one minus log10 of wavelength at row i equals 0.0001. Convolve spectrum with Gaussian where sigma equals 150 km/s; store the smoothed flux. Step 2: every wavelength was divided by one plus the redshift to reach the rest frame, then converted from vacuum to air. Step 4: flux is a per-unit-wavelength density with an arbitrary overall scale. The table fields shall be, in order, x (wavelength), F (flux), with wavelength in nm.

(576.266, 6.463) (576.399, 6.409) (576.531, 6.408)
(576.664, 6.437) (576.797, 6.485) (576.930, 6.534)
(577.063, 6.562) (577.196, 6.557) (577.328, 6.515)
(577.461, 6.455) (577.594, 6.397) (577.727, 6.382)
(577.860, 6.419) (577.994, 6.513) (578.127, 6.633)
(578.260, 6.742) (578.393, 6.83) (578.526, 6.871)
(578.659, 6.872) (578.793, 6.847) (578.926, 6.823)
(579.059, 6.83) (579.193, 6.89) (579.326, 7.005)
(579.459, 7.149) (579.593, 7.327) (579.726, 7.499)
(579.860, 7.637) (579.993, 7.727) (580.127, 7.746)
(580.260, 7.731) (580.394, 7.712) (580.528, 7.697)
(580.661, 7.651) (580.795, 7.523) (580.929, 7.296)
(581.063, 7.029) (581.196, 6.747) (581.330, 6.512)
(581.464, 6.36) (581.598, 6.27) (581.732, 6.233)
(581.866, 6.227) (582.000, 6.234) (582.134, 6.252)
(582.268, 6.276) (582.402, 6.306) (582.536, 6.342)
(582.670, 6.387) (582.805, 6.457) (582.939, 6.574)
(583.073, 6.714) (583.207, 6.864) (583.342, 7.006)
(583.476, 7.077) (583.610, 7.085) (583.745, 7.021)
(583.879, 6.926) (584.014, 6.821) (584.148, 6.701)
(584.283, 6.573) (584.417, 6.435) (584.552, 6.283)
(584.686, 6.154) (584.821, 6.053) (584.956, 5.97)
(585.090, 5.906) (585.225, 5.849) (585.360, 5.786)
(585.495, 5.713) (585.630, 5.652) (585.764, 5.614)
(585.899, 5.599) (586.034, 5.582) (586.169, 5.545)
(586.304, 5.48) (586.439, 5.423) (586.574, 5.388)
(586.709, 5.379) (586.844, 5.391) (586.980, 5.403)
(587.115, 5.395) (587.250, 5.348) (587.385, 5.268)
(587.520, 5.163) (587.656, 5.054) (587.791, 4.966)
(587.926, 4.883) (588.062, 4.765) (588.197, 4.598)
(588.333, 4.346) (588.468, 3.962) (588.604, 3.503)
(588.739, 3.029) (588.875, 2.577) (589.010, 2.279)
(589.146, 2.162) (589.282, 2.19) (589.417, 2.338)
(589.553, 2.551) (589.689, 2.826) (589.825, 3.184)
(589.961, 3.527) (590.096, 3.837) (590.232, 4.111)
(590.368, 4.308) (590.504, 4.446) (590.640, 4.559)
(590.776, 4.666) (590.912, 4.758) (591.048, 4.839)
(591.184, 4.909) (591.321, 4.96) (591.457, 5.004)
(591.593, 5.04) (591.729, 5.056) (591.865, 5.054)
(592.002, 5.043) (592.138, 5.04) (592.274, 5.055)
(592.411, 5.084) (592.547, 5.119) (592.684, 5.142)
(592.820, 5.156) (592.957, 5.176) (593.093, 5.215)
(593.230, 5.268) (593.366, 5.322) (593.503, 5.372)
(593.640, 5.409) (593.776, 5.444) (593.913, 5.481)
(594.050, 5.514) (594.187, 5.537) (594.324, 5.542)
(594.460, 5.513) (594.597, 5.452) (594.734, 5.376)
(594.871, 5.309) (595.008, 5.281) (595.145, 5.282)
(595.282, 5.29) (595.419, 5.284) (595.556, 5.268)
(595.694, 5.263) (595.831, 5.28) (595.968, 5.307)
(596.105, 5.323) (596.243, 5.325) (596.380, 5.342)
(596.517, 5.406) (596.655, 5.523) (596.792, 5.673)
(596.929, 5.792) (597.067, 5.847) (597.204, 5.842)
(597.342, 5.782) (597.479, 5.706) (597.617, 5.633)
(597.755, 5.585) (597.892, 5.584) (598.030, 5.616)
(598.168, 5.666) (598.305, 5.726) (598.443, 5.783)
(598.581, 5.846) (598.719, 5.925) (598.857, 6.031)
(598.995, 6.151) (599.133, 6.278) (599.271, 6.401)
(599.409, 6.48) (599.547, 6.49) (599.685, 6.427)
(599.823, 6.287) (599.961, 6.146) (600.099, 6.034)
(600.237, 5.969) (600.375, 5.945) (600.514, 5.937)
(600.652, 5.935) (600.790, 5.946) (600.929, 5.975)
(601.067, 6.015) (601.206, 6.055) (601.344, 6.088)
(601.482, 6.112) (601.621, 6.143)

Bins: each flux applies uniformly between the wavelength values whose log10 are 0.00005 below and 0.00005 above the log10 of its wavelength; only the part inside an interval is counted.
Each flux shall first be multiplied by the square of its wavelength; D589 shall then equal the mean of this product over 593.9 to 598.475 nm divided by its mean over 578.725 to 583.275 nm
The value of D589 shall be 0.84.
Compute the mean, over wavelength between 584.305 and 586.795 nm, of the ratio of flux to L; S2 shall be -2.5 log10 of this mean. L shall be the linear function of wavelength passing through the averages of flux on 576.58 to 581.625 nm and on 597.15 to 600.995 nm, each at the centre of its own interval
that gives 0.15 mag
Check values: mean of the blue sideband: 6.93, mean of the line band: 5.78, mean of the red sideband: 5.97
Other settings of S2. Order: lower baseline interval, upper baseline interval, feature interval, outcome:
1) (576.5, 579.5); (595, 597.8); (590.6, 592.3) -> 0.18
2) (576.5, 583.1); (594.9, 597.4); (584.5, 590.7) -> 0.31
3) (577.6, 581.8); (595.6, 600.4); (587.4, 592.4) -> 0.46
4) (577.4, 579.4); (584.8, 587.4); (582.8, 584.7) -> -0.14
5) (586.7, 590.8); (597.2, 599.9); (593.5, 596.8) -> -0.02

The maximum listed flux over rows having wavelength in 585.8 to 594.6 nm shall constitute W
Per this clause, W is 5.599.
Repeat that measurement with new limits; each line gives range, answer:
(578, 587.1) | 7.746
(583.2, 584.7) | 7.085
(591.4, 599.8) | 6.49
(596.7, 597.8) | 5.847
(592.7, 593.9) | 5.444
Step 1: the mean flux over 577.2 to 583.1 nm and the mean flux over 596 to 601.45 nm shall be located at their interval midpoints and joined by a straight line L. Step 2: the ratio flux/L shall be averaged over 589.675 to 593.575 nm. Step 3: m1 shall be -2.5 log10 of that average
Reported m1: 0.30 mag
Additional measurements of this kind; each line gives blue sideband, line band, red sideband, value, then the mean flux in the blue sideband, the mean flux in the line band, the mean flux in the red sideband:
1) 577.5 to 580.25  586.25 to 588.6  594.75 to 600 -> 0.26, 6.97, 5.02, 5.71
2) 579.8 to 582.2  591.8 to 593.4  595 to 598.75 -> 0.16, 7.03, 5.14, 5.54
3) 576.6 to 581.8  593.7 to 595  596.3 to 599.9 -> 0.12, 6.91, 5.46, 5.88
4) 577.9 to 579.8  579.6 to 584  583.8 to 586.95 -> -0.07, 6.91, 6.91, 5.92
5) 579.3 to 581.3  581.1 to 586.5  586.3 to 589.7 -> -0.06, 7.42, 6.28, 4.22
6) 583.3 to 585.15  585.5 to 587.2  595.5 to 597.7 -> 0.16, 6.57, 5.5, 5.52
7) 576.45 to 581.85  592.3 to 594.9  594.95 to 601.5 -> 0.14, 6.89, 5.33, 5.79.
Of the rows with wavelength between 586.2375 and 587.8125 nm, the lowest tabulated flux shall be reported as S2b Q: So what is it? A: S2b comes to 4.966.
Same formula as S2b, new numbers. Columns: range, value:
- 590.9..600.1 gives 4.758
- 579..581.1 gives 6.83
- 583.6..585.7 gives 5.652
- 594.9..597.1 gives 5.263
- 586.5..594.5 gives 2.162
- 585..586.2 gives 5.545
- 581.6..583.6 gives 6.227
